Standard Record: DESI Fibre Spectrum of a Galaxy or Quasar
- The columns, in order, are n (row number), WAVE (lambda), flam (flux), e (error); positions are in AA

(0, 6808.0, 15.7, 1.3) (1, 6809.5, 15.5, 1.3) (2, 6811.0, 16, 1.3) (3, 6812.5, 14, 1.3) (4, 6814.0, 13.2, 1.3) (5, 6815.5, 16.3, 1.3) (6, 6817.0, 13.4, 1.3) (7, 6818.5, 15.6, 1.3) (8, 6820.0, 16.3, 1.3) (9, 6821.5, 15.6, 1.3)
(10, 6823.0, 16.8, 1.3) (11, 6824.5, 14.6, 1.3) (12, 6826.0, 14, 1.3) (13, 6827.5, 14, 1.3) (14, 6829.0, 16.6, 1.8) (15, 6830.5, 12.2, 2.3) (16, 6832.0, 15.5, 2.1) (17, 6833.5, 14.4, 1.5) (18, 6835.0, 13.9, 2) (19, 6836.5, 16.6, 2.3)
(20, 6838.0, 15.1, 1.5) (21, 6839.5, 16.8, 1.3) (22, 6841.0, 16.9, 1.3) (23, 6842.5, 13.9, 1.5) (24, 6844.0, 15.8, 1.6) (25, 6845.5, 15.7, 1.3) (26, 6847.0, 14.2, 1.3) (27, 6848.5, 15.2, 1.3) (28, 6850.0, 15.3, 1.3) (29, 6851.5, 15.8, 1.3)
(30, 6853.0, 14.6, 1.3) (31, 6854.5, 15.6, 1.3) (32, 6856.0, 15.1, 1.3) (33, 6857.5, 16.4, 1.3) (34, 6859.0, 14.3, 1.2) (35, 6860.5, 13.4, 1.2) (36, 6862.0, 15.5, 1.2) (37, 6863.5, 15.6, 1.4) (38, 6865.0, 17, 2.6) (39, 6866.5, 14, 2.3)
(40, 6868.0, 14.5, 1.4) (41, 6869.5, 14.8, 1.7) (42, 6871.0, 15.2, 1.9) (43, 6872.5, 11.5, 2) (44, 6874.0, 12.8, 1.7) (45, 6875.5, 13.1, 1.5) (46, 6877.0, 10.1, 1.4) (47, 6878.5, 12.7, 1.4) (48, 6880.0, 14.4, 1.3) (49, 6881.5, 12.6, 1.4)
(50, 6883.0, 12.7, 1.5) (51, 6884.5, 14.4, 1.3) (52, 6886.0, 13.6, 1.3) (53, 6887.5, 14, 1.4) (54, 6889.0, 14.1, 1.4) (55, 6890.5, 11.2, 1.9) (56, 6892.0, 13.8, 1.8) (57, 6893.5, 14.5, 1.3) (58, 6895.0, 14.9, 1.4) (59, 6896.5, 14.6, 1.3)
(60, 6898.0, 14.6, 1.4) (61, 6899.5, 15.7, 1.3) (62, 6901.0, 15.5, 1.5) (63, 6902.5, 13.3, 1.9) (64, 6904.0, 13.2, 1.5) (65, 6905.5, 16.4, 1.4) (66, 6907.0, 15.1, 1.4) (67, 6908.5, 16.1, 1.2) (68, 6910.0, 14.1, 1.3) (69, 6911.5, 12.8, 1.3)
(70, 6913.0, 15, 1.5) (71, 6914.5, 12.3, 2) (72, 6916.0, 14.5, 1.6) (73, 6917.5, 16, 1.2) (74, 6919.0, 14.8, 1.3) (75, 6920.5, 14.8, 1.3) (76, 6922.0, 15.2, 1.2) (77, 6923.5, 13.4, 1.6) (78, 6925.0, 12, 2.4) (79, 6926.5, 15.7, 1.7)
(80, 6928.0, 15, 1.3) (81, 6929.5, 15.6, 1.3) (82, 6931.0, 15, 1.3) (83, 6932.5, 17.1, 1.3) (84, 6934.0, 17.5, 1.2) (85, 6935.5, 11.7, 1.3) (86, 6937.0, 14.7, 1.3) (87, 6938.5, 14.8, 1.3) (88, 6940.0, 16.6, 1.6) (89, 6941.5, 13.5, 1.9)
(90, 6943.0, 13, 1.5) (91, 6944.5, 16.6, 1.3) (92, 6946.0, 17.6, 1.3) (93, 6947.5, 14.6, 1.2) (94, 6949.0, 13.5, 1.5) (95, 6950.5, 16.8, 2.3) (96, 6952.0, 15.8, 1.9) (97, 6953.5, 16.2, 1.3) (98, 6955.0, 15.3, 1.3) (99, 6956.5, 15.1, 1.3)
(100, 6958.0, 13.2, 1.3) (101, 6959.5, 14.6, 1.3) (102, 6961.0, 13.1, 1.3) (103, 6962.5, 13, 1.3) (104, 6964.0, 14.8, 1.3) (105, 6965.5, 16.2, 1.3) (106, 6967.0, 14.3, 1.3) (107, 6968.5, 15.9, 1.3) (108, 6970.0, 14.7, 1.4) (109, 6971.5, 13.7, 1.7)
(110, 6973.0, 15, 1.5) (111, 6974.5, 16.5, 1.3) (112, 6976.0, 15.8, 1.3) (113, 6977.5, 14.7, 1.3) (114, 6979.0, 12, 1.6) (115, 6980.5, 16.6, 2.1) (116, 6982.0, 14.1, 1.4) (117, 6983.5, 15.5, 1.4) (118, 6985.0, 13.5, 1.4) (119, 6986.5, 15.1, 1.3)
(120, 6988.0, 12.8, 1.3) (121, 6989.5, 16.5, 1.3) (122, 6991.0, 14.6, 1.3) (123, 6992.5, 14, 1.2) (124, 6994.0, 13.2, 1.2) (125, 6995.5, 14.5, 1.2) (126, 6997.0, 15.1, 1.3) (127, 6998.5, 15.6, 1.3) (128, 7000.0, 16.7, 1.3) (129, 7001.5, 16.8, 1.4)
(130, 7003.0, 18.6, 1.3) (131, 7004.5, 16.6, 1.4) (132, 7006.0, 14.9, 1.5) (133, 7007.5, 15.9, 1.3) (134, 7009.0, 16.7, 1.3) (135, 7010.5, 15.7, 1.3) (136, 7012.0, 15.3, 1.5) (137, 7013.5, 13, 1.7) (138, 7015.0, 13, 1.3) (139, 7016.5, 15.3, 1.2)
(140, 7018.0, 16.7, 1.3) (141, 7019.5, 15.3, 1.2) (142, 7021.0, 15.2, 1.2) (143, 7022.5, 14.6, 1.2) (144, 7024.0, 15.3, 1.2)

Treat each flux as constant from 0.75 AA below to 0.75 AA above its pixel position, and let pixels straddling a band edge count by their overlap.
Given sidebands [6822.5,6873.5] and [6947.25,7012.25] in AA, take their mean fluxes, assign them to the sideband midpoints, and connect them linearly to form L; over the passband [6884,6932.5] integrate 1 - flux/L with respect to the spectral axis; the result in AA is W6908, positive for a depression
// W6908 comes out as 1.87 AA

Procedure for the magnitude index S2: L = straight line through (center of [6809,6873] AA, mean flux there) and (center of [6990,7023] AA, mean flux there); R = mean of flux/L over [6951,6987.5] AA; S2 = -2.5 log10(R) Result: 0.04 mag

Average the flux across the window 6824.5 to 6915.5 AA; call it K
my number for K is 14.5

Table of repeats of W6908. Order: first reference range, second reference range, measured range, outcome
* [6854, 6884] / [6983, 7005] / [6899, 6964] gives -0.6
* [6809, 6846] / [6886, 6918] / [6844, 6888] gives 1.3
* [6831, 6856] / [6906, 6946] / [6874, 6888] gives 1.9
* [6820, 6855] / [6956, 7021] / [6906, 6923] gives 0.5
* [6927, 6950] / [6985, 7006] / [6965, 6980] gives 0.3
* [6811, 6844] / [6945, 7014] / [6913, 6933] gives 0.5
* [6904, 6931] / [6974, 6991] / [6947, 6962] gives -0.1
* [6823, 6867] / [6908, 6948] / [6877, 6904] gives 2.1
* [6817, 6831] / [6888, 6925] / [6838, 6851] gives -0.5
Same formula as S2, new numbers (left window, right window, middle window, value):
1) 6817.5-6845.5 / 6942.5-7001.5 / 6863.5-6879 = 0.11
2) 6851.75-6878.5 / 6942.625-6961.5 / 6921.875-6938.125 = 0.01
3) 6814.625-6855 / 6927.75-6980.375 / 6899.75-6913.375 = 0.03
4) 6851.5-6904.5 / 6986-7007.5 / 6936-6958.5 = -0.02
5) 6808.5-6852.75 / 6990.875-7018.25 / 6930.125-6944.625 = 0.02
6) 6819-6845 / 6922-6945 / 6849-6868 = 0.00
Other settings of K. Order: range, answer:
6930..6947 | 15.3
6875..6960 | 14.5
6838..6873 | 15.1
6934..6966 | 14.8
